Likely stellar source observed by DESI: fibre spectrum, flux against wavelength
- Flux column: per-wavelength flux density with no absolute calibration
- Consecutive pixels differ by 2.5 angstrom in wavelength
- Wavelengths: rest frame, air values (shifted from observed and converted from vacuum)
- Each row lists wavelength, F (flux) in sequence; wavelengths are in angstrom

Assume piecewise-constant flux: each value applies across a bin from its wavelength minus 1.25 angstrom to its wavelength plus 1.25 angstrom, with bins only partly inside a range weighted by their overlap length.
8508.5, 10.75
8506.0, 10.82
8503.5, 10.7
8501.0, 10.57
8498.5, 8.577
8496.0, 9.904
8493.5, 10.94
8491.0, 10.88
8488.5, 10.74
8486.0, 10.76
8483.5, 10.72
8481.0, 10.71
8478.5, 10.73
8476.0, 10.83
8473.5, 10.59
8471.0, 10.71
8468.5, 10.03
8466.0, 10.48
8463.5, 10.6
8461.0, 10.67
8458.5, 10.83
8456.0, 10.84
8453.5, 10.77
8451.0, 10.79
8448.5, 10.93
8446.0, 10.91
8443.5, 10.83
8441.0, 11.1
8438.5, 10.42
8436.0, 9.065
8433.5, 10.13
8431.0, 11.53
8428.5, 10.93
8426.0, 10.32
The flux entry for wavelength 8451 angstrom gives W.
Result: 10.79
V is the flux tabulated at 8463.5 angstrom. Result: 10.6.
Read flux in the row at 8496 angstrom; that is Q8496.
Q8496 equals 9.904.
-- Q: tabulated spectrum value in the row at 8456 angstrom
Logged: 10.84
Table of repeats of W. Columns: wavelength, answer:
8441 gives 11.1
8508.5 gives 10.75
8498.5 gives 8.577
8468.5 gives 10.03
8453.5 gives 10.77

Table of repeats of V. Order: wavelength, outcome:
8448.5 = 10.93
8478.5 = 10.73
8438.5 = 10.42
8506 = 10.82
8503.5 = 10.7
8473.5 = 10.59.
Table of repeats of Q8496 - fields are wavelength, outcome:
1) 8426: 10.32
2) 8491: 10.88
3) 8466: 10.48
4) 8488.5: 10.74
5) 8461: 10.67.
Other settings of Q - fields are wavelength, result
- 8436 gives 9.065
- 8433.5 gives 10.13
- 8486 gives 10.76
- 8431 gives 11.53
